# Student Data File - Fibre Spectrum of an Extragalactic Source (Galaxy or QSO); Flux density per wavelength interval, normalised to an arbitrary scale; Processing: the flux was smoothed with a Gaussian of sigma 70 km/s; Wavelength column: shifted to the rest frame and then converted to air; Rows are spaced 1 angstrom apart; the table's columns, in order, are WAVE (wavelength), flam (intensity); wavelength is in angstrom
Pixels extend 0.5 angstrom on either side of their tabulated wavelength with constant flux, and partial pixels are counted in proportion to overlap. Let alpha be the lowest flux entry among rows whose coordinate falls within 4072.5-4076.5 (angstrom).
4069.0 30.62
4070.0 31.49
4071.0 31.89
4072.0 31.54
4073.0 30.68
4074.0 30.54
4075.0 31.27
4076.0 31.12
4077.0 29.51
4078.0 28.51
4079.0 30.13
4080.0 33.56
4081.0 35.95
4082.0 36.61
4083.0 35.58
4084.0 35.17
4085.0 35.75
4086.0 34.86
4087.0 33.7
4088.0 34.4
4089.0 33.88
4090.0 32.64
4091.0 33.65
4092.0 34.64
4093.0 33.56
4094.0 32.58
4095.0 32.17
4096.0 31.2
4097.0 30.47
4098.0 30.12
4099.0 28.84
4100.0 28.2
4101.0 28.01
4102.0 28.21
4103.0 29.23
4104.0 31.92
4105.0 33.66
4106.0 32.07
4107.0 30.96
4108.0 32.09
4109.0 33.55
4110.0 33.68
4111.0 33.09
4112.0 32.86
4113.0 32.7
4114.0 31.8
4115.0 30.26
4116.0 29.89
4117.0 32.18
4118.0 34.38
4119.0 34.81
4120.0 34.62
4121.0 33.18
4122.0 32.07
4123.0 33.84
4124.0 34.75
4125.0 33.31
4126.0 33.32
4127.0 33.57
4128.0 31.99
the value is 30.54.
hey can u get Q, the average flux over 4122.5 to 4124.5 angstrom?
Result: 34.3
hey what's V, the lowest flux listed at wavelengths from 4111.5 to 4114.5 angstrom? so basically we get 31.8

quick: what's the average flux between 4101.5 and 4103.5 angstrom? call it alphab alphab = 28.7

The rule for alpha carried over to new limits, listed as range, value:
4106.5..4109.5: 30.96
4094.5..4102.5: 28.01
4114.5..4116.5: 29.89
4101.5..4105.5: 28.21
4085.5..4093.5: 32.64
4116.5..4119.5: 32.18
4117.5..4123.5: 32.07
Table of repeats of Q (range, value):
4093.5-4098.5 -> 31.3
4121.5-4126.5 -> 33.5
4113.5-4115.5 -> 31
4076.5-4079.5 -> 29.4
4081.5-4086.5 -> 35.6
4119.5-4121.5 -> 33.9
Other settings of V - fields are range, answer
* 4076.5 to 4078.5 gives 28.51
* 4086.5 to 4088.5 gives 33.7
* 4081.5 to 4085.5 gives 35.17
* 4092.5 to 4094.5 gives 32.58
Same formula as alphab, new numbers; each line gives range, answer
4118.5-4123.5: 33.7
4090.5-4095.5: 33.3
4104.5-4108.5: 32.2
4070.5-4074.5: 31.2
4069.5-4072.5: 31.6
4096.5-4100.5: 29.4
